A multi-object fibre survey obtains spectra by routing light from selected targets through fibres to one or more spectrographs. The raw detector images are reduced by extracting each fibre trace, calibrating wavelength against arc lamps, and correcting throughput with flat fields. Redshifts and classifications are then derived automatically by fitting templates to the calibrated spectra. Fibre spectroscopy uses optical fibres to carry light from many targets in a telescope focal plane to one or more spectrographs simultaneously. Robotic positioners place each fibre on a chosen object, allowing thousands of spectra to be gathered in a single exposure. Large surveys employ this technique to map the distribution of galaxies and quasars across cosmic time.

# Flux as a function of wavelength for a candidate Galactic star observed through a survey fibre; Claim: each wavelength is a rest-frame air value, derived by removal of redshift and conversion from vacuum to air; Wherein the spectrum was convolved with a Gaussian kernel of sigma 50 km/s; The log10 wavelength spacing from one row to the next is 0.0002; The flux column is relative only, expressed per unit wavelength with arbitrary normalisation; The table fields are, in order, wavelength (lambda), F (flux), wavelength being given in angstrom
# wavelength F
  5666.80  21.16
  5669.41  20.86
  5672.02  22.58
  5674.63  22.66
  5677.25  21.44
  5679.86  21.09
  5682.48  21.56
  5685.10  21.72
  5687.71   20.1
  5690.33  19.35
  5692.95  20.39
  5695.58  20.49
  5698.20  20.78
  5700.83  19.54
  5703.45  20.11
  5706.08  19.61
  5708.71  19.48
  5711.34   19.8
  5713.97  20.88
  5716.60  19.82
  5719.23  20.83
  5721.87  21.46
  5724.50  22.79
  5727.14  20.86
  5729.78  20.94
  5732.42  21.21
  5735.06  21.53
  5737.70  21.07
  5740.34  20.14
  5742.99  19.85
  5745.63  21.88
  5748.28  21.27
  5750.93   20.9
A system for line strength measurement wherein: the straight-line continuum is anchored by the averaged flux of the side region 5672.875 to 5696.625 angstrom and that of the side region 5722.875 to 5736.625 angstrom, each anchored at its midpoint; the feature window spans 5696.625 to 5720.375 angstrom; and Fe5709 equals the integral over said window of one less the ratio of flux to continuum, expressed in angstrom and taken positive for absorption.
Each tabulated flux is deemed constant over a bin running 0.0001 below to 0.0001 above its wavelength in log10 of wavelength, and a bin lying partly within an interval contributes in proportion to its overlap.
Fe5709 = 1.3 angstrom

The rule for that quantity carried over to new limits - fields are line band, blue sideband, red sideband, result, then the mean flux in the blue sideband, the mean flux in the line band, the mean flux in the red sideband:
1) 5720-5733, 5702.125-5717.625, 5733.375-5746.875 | -0.6 angstrom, 20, 21.4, 20.9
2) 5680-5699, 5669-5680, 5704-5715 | 0.3 angstrom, 21.9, 20.7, 19.9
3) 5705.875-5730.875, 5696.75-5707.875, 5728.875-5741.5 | -0.2 angstrom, 20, 20.7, 21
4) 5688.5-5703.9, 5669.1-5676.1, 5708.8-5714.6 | 0.6 angstrom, 22.2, 20.1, 20.1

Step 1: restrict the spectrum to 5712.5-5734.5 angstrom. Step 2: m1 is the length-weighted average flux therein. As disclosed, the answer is 21.1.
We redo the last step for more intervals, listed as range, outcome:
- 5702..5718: 20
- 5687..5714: 20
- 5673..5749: 20.8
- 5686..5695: 20.1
